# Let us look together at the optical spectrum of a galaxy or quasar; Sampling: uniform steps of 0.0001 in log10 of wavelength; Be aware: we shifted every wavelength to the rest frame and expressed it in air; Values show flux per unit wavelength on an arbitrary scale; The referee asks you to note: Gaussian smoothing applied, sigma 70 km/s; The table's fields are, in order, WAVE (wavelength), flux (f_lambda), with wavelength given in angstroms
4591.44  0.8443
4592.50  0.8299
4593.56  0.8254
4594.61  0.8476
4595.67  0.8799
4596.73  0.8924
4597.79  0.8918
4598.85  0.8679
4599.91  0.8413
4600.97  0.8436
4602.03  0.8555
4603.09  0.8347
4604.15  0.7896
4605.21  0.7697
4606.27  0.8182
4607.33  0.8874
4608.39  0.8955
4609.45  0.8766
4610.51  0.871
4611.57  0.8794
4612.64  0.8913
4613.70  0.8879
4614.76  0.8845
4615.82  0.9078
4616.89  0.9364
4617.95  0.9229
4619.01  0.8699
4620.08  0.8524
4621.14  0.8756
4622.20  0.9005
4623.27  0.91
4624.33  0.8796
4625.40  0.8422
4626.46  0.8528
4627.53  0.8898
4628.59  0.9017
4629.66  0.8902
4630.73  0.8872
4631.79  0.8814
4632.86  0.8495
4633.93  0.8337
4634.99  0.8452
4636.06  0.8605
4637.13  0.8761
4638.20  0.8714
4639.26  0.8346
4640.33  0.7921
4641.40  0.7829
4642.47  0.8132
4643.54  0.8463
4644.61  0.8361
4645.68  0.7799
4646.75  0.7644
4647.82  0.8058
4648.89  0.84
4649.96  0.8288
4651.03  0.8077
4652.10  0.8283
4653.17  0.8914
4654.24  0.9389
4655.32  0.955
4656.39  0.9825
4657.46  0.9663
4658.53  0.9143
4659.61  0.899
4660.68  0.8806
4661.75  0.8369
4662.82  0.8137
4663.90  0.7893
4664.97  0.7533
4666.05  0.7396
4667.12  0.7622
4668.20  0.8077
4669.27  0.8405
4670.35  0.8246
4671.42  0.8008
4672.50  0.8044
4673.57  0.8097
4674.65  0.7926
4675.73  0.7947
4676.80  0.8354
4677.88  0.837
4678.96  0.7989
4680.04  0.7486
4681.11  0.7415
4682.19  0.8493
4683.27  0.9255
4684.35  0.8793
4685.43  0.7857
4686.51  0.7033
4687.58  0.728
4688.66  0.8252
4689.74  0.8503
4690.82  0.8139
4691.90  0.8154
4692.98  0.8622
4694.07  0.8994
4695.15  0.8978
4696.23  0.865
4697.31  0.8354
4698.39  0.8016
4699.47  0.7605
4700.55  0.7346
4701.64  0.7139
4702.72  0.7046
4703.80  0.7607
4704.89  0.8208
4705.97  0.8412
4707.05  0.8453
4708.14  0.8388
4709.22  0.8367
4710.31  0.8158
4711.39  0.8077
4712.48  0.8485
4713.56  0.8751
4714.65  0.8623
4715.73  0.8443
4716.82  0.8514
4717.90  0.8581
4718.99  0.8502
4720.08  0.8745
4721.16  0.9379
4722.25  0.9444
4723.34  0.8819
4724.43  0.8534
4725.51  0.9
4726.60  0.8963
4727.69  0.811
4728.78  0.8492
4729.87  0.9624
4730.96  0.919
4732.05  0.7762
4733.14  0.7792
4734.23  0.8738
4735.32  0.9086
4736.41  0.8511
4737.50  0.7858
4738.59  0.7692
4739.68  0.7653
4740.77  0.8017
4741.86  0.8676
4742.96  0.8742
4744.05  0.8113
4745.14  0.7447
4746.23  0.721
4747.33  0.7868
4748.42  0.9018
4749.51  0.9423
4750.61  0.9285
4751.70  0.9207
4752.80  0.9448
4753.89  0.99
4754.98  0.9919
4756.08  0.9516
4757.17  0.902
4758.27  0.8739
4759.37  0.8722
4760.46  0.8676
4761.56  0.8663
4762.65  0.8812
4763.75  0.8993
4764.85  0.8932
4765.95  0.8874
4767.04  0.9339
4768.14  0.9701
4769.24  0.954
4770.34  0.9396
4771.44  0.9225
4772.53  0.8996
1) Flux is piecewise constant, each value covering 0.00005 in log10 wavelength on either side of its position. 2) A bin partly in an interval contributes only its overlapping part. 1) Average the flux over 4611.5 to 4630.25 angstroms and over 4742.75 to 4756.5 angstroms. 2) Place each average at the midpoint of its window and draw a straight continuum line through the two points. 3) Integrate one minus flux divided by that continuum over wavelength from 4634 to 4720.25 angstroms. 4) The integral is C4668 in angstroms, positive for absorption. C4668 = 5.7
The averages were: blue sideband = 0.887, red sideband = 0.885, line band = 0.828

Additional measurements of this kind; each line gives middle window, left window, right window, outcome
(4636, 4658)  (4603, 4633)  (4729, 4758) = 0.50 angstroms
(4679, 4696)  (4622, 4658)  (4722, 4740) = 0.70 angstroms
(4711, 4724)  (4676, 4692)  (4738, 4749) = -1.02 angstroms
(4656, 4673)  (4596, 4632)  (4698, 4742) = 0.36 angstroms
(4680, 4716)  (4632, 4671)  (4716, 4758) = 1.65 angstroms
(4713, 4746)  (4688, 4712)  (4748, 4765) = 0.57 angstroms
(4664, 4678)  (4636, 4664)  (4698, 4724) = 0.78 angstroms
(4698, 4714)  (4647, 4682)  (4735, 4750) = 0.53 angstroms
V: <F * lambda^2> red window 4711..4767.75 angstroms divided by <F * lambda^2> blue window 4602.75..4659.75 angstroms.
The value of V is 1.05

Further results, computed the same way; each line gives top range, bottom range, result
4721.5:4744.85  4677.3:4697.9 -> 1.05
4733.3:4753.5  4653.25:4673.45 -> 1.03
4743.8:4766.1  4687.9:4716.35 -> 1.10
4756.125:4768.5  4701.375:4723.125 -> 1.09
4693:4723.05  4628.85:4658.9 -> 1.00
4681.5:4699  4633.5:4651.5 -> 1.03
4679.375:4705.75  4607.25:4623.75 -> 0.93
